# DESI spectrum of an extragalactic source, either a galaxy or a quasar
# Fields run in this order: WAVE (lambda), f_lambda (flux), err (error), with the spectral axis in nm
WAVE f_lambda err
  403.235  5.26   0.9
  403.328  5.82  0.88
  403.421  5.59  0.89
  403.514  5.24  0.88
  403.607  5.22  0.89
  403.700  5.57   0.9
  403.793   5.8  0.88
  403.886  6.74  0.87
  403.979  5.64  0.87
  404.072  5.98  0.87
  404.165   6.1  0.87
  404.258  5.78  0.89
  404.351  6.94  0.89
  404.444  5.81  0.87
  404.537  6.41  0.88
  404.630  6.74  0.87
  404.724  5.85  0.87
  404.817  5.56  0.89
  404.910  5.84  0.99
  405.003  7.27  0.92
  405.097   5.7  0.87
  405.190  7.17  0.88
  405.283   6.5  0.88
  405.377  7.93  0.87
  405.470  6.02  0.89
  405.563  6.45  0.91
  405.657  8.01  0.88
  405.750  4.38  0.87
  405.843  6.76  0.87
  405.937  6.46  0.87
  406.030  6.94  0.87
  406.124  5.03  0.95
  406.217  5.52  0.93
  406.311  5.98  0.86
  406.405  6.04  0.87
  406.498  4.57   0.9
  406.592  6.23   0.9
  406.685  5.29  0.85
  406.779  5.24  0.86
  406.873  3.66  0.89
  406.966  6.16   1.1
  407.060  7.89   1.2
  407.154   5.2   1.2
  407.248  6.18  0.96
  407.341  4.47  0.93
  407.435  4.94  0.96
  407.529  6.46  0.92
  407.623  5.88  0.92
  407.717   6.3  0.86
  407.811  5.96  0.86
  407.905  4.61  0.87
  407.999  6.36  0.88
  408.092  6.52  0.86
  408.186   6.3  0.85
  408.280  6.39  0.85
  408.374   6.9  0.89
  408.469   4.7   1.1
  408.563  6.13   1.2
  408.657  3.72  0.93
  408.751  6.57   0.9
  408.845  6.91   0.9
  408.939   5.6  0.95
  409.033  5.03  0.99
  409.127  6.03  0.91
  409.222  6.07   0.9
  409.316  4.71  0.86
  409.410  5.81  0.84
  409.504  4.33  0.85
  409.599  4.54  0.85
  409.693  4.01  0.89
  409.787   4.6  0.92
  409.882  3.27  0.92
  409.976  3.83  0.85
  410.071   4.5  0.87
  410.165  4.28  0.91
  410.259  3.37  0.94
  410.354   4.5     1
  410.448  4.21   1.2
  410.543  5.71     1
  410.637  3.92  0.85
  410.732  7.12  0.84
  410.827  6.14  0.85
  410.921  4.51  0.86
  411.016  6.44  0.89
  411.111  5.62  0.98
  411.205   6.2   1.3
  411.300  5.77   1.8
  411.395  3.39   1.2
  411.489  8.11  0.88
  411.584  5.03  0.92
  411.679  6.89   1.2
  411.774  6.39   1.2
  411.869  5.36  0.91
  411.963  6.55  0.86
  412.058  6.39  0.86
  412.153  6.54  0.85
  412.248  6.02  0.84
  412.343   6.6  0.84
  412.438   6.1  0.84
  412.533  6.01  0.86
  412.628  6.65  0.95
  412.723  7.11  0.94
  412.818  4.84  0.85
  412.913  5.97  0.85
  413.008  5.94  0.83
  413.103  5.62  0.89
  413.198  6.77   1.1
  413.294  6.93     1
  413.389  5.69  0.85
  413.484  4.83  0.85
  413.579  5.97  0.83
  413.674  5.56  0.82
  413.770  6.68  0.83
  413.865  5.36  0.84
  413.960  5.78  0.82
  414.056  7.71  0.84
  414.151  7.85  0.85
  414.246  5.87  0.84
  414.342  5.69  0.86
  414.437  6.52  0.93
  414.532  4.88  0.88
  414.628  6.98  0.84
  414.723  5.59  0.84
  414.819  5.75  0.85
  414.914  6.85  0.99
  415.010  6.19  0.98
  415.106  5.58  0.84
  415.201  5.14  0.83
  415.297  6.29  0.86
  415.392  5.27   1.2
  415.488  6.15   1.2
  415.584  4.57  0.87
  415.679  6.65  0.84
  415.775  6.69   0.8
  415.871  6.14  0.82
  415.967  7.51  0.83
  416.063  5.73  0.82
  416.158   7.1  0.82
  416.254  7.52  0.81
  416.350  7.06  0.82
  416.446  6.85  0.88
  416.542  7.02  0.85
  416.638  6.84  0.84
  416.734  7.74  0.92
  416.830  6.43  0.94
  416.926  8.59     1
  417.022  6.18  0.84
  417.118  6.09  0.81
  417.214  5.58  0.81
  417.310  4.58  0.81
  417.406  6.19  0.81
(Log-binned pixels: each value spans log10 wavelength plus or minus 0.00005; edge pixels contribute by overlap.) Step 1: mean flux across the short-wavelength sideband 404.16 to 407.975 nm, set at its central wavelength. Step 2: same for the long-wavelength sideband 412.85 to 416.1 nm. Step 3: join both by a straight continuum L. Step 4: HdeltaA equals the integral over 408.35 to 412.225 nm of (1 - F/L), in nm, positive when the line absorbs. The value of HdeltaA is 0.440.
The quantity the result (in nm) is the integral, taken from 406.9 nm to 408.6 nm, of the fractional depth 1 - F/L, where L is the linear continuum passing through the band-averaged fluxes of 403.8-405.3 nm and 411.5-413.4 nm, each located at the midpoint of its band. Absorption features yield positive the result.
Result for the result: 0.08 nm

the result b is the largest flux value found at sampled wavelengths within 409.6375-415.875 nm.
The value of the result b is 8.11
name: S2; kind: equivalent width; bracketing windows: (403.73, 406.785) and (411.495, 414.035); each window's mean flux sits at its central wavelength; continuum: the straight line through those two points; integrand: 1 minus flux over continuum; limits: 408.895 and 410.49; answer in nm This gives 0.39 nm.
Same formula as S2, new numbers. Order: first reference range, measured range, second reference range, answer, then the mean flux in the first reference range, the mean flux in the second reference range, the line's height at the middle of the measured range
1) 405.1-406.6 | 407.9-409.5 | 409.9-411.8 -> -0.03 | 6.23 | 5.25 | 5.68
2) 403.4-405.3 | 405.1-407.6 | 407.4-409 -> 0.00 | 6.07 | 5.9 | 5.98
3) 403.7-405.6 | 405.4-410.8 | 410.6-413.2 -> 0.58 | 6.29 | 5.99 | 6.15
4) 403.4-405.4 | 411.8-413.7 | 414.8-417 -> 0.10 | 6.14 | 6.51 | 6.41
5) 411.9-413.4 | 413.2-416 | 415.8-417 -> 0.23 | 6.24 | 7.02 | 6.64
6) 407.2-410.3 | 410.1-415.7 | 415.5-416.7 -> 0.18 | 5.32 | 6.64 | 6.06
